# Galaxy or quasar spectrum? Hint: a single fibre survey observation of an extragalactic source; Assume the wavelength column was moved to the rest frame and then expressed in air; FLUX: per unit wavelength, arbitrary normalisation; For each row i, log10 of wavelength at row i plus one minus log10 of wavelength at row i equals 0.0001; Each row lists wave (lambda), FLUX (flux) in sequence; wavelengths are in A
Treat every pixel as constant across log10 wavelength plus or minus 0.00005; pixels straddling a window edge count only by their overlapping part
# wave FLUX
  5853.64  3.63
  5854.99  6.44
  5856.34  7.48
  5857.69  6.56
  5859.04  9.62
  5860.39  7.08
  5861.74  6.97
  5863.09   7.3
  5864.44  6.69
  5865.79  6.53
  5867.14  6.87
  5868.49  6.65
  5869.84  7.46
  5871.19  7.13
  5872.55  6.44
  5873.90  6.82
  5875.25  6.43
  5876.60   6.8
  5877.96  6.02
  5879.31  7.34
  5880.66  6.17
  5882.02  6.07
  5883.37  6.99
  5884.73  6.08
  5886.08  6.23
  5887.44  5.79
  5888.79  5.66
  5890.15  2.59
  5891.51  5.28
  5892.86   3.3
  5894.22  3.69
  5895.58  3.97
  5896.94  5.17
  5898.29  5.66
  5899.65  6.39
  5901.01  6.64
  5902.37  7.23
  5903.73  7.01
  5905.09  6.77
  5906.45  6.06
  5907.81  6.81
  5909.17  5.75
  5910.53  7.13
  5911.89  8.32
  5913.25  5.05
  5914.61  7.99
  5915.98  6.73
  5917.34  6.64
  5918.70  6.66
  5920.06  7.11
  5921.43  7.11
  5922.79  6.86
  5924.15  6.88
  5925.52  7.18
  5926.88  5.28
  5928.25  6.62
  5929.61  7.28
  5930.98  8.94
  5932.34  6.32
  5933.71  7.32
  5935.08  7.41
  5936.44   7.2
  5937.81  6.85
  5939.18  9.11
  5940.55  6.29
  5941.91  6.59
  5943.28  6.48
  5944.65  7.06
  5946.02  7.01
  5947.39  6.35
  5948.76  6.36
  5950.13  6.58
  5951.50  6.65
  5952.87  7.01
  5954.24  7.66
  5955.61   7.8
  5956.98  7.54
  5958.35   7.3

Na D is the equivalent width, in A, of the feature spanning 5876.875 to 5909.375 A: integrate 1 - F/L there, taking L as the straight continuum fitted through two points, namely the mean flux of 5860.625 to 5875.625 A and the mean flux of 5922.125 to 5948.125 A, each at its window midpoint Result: 5.3 A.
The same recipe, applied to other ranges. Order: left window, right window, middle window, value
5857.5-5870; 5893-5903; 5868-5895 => 1.6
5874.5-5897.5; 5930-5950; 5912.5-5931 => -0.7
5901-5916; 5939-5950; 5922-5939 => -0.7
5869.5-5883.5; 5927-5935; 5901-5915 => 0.3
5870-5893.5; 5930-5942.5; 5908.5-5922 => -0.1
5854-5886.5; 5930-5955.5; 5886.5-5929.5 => 5.2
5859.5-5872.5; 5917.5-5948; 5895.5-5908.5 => 1.3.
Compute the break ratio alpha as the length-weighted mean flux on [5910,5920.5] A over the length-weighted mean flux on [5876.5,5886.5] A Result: 1.08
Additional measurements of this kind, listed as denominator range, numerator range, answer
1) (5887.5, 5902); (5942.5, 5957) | 1.41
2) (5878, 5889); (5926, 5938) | 1.12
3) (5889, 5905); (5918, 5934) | 1.33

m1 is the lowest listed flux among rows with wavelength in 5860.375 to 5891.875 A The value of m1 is 2.59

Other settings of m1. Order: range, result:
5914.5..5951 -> 5.28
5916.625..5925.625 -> 6.64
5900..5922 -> 5.05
